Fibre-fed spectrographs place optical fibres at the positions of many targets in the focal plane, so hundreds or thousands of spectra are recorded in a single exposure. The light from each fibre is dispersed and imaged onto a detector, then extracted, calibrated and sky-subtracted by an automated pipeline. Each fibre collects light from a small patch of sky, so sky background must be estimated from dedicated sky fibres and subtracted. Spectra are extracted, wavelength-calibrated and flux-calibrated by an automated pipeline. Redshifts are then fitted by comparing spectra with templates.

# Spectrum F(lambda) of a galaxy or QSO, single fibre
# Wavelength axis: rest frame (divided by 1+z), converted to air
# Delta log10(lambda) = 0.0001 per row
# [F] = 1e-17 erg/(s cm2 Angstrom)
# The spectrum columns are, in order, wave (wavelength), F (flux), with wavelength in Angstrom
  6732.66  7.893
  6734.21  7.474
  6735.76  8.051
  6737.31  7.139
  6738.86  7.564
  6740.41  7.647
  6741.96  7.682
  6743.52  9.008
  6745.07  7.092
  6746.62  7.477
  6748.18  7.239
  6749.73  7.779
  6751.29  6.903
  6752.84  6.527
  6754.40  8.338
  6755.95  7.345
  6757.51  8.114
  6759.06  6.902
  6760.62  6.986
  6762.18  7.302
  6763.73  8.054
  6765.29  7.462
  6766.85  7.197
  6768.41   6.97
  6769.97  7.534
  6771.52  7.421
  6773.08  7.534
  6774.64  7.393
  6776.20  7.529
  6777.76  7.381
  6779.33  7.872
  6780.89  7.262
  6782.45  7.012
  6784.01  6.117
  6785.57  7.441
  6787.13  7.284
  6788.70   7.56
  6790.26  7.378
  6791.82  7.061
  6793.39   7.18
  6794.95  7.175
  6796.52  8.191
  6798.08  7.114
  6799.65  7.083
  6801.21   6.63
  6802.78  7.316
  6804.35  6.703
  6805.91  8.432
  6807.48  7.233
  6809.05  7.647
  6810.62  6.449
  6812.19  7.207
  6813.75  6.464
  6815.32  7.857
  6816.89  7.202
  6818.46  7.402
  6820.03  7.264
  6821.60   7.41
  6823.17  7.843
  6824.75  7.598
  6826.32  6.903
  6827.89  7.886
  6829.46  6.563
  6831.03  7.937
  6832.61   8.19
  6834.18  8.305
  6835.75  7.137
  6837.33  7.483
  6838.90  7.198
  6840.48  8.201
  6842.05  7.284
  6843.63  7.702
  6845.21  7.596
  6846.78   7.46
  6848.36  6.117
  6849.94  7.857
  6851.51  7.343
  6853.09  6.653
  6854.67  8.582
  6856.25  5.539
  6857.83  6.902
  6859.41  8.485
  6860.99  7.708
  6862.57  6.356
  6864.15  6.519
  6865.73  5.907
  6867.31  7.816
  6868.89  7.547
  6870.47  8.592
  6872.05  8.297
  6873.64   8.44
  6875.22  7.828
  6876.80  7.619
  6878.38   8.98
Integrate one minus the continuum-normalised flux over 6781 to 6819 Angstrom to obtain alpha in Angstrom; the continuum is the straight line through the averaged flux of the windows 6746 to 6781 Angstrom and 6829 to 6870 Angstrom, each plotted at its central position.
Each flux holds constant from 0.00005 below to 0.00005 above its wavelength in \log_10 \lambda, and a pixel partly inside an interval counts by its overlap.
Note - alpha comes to 0.87 Angstrom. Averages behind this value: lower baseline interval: 7.42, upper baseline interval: 7.34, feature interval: 7.21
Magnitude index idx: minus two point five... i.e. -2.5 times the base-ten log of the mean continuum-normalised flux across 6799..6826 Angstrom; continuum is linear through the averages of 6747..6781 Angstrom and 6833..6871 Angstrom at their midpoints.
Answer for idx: 0.02 mag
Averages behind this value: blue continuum 7.41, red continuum 7.35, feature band 7.27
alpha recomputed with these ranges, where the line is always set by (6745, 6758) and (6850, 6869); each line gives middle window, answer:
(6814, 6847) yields -1.5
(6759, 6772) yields 0.1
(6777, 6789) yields 0.2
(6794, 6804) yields 0.1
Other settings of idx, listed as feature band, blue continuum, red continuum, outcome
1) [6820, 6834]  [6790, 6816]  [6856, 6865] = -0.062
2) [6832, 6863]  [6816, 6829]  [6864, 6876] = 0.021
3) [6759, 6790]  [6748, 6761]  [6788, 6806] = 0.000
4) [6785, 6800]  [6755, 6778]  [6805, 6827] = 0.005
